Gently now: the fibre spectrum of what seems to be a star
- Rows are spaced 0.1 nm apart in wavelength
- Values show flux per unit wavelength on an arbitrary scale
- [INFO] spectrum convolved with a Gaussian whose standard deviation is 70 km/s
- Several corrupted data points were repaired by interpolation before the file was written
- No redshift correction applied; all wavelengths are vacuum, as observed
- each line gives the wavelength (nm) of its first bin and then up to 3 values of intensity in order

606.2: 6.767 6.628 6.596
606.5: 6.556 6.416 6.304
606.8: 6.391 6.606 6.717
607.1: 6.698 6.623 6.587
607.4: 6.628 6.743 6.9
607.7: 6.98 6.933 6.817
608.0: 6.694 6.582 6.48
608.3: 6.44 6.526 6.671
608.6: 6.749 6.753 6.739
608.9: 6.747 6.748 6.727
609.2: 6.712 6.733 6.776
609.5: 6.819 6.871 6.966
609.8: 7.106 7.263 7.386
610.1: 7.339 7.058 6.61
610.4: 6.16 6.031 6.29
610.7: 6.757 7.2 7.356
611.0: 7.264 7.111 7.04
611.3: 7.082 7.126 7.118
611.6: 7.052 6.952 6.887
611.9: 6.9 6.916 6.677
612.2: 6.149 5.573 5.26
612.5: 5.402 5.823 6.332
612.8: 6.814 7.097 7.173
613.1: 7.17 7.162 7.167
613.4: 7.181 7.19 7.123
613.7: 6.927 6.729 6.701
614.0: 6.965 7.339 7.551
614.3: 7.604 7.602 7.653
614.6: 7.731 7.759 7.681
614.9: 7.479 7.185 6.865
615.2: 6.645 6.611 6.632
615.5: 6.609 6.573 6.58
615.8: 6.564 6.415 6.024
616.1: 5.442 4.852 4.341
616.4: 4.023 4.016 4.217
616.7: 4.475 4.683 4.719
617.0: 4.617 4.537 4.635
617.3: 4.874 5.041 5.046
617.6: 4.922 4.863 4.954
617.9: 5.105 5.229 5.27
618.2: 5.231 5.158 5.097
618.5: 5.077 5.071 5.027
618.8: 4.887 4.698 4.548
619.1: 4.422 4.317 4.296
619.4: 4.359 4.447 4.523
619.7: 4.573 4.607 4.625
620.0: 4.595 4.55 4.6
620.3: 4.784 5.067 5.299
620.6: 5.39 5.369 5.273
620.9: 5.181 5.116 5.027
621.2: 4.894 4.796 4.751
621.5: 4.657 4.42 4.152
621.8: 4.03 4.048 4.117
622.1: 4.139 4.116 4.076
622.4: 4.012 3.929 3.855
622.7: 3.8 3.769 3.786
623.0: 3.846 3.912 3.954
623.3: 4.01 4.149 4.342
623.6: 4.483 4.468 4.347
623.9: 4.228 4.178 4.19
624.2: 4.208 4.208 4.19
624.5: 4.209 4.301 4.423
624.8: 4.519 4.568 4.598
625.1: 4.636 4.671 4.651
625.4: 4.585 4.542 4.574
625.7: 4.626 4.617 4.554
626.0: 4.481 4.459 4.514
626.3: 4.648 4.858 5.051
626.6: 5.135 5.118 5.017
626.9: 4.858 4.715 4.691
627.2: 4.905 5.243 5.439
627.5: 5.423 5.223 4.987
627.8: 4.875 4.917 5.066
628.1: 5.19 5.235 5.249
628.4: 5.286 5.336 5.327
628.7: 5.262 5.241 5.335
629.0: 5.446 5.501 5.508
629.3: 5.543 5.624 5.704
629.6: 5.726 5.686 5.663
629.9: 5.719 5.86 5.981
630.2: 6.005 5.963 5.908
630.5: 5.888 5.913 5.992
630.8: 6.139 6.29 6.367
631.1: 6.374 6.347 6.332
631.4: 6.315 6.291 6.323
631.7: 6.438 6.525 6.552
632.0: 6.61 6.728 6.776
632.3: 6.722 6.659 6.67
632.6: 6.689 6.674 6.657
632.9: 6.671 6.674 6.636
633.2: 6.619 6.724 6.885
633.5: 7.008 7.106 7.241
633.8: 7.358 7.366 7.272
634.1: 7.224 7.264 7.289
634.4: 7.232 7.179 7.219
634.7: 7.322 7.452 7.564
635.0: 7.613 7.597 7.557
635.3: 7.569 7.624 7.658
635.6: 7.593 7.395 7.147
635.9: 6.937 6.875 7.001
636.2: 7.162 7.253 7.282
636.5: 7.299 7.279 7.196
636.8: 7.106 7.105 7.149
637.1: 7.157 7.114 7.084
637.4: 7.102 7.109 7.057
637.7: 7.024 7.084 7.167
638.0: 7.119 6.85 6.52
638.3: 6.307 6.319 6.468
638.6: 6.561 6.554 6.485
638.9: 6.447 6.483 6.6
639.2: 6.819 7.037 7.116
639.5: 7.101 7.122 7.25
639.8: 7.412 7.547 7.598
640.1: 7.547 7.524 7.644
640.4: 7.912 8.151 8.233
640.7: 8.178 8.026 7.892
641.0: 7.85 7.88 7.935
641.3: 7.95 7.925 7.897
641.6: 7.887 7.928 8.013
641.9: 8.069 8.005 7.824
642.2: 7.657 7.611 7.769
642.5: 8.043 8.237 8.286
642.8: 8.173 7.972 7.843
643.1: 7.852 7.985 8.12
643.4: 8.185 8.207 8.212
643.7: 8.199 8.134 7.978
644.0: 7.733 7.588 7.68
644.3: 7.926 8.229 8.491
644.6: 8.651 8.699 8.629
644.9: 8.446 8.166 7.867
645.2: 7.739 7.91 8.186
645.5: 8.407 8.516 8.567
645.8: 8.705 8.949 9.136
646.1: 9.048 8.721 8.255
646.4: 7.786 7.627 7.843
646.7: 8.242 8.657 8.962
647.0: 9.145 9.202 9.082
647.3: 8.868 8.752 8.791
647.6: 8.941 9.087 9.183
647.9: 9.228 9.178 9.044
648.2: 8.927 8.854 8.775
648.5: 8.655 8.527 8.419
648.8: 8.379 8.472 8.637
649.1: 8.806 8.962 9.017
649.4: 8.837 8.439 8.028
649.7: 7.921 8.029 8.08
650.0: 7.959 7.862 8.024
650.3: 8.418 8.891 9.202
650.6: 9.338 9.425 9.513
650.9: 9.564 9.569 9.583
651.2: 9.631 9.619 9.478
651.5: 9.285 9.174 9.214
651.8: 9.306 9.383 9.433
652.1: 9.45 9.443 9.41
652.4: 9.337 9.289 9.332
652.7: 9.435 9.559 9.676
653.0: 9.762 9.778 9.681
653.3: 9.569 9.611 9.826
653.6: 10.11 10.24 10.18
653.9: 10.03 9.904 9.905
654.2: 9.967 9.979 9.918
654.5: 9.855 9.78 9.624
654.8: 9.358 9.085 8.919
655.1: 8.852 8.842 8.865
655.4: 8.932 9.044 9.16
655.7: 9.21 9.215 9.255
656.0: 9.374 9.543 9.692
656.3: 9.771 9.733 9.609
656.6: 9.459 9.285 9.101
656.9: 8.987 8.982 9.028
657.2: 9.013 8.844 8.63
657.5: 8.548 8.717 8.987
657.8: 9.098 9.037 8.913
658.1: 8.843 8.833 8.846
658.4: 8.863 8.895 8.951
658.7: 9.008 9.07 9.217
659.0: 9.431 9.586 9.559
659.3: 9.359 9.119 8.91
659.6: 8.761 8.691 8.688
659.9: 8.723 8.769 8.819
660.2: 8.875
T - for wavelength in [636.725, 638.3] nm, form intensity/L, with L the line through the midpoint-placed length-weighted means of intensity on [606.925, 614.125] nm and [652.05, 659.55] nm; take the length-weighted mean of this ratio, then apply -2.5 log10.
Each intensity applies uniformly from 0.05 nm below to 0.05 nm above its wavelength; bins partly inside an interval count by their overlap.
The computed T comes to 0.18 mag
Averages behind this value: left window 6.78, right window 9.34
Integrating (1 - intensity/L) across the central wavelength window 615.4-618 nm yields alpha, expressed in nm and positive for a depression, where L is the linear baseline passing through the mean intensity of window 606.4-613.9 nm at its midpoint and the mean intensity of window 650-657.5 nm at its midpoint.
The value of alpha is 0.72 nm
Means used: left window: 6.75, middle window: 5.16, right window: 9.37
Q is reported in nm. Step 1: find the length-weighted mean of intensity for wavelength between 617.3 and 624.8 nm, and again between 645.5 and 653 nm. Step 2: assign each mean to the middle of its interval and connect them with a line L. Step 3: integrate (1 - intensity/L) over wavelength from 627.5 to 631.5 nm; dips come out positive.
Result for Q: 0.141 nm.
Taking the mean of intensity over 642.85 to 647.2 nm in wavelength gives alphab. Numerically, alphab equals 8.3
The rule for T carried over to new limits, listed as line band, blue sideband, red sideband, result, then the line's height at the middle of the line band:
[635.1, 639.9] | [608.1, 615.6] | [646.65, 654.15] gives 0.186 mag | 8.36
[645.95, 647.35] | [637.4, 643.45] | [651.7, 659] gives -0.046 mag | 8.26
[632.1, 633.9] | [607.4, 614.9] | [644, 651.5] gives 0.164 mag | 7.93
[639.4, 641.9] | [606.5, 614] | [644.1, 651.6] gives 0.073 mag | 8.3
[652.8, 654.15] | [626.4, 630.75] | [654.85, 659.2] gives -0.143 mag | 8.64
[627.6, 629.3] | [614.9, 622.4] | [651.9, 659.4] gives 0.175 mag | 6.16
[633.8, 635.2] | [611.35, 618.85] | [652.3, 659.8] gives 0.038 mag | 7.63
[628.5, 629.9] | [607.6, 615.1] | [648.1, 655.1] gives 0.394 mag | 7.92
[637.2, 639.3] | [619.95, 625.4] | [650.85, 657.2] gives 0.025 mag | 6.93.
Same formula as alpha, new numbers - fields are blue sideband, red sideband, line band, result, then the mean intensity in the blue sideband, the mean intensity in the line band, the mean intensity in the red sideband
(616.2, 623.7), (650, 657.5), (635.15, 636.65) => -0.10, 4.58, 7.31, 9.37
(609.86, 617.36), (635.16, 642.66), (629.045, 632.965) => 0.49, 6.48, 6.19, 7.35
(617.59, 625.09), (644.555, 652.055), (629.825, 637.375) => -0.46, 4.53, 6.85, 8.75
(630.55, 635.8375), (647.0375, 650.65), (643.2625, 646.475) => -0.02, 6.89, 8.28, 8.69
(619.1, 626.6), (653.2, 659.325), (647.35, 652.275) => -0.32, 4.47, 8.92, 9.32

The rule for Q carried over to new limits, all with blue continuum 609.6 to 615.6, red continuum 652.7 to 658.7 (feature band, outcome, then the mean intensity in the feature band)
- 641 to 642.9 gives 0.138 nm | 7.95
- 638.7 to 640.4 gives 0.266 nm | 7.12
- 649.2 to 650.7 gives 0.089 nm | 8.48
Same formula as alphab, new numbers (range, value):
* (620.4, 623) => 4.48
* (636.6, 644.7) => 7.55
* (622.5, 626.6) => 4.35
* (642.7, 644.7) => 8.08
